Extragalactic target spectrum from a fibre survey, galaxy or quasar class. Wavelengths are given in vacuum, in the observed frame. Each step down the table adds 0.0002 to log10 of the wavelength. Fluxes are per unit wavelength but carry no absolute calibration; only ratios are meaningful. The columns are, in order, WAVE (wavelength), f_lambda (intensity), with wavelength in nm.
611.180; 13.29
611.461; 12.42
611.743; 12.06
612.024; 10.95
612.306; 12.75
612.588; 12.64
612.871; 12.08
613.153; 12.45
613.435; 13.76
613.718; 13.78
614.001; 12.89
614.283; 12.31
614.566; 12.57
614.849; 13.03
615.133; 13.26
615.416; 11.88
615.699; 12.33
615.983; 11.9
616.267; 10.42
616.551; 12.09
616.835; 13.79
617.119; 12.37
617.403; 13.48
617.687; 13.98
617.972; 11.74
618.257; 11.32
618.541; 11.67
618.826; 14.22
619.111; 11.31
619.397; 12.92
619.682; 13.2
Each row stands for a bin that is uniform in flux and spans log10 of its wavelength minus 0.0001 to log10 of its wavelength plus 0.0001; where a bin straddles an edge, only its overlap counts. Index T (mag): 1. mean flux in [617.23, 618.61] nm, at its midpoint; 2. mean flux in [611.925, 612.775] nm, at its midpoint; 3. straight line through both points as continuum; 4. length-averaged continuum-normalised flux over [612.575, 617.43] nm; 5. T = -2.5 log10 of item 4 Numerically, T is -0.02 mag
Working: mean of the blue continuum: 12.2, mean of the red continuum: 12.5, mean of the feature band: 12.6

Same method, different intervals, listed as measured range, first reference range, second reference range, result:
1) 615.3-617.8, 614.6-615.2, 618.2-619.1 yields 0.022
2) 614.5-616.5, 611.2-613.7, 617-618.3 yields 0.038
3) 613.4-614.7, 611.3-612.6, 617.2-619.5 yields -0.062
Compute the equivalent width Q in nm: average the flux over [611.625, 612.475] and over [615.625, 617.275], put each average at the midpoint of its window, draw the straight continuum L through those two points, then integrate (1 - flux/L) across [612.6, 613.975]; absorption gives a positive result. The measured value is -0.11 nm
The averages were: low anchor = 12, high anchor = 12.2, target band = 13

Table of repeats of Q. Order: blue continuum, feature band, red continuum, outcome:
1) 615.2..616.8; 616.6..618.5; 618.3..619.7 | -0.07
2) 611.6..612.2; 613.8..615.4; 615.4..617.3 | -0.11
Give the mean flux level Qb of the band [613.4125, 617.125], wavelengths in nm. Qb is 12.6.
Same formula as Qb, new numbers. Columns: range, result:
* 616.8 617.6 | 13.2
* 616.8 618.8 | 12.7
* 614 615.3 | 12.8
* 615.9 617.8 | 12.6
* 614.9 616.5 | 12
